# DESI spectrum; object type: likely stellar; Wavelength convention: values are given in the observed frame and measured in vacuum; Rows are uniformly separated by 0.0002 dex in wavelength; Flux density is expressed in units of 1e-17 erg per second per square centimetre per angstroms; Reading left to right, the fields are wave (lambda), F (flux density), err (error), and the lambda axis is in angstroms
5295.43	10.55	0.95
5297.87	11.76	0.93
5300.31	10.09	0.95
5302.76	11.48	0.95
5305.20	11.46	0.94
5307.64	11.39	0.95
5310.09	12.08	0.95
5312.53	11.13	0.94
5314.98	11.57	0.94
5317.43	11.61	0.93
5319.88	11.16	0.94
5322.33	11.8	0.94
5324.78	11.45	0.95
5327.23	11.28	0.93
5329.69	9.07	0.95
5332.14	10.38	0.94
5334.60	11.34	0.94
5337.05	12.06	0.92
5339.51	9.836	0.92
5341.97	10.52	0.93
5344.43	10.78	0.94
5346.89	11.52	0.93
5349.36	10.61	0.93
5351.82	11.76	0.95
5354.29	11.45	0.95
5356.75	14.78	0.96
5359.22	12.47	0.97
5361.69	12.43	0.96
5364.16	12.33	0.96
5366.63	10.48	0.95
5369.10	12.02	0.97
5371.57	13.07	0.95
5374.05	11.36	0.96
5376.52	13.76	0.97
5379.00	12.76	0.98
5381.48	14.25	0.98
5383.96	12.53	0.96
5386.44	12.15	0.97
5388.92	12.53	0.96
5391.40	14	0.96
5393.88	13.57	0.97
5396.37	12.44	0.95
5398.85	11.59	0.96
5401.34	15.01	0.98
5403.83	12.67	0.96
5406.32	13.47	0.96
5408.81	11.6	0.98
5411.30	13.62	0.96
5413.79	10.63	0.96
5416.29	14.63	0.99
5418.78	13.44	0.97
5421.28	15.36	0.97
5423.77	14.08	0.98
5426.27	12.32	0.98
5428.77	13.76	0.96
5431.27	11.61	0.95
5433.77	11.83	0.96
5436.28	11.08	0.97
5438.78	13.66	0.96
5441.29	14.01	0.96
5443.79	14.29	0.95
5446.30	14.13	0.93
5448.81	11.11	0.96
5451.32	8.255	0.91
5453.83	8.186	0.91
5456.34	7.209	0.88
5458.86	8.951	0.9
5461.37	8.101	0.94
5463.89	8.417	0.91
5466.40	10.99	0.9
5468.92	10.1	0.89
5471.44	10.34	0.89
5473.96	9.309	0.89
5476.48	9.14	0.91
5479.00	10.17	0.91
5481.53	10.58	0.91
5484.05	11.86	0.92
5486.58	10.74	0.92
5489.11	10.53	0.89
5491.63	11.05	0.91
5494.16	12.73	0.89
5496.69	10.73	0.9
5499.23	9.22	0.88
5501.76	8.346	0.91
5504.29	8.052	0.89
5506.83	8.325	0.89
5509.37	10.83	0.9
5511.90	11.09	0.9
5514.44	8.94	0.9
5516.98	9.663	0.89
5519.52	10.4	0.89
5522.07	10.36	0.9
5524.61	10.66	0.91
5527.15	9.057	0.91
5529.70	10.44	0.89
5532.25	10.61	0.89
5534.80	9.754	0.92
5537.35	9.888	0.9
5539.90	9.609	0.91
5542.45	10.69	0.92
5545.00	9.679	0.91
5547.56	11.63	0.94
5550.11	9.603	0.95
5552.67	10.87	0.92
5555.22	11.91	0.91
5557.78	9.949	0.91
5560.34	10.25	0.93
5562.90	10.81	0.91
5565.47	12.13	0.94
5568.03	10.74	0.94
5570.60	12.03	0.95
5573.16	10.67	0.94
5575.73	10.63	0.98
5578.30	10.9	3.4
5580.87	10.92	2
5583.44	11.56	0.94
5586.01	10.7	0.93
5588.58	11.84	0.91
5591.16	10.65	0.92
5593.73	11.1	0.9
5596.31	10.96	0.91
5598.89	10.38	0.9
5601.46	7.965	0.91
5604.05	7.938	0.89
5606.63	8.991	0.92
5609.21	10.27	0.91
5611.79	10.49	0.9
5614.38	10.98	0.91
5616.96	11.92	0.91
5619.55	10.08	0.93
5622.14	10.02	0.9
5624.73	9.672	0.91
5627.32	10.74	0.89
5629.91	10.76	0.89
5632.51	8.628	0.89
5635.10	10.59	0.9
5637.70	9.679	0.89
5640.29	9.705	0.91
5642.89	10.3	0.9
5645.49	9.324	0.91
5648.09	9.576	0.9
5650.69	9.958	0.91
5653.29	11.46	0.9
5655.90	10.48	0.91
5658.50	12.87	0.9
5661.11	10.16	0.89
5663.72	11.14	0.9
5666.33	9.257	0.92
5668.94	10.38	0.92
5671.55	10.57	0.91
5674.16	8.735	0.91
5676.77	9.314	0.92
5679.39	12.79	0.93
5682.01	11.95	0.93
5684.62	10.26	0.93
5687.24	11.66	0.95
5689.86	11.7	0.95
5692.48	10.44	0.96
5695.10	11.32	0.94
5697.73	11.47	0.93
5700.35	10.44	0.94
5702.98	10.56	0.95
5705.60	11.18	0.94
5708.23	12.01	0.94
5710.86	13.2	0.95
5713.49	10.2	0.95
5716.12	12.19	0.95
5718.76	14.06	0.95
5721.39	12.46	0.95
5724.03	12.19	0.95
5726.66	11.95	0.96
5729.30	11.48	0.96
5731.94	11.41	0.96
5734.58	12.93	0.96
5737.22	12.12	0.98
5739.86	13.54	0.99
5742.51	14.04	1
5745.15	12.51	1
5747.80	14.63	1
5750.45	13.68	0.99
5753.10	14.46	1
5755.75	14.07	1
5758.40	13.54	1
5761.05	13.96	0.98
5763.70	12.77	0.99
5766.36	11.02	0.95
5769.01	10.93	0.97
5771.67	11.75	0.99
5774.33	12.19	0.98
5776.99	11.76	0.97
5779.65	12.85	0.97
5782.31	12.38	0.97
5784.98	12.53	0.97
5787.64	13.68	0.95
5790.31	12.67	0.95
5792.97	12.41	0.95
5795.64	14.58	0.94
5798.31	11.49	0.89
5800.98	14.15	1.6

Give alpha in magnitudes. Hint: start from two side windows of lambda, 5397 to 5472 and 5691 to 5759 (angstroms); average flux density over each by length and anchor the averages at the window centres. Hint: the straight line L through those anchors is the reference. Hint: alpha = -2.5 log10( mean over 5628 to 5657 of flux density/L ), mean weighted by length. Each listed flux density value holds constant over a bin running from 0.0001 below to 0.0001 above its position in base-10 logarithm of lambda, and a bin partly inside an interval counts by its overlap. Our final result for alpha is 0.21 mag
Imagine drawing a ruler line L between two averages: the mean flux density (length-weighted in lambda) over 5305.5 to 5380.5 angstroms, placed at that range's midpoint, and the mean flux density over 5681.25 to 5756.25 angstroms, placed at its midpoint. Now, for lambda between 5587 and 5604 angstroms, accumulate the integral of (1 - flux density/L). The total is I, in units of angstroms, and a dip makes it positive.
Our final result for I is 2.4 angstroms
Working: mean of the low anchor 11.6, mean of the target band 10.3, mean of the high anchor 12.2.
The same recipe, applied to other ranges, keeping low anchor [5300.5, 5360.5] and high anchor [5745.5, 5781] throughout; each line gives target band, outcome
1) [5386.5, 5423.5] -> -5.0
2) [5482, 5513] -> 4.3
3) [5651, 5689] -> 5.4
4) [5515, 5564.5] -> 7.3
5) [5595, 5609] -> 3.4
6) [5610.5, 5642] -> 5.4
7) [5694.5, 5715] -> 2.2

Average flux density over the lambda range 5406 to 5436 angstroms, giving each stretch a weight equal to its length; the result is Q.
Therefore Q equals 13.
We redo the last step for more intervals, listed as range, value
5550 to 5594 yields 11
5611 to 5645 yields 10.2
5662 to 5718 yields 11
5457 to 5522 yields 9.93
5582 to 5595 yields 11.2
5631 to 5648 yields 9.71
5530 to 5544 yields 10.1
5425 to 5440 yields 12.4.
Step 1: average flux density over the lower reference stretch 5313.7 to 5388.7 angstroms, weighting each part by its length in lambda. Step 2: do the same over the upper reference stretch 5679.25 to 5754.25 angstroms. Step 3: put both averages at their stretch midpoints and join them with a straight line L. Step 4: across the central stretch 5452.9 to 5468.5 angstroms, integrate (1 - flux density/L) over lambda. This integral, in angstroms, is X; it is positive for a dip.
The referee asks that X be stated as 4.1 angstroms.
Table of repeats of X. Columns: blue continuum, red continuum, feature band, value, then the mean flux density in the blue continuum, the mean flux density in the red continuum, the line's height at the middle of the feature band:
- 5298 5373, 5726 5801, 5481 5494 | 0.9 angstroms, 11.5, 12.8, 11.9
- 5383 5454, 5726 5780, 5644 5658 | 2.7 angstroms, 12.7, 12.7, 12.7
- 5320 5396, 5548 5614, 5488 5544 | 4.8 angstroms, 11.9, 10.6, 11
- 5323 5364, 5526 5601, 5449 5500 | 5.1 angstroms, 11.4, 10.7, 11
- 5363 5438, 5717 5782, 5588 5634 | 9.4 angstroms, 12.8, 12.8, 12.8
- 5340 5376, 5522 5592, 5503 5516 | 1.8 angstroms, 11.8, 10.7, 10.9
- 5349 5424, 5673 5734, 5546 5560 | 1.6 angstroms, 12.8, 11.5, 12.1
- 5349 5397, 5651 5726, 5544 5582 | 2.9 angstroms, 12.6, 11.2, 11.8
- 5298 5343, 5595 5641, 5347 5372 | -2.5 angstroms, 11.1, 9.99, 11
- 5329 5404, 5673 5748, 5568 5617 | 5.6 angstroms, 12.1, 11.8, 11.9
